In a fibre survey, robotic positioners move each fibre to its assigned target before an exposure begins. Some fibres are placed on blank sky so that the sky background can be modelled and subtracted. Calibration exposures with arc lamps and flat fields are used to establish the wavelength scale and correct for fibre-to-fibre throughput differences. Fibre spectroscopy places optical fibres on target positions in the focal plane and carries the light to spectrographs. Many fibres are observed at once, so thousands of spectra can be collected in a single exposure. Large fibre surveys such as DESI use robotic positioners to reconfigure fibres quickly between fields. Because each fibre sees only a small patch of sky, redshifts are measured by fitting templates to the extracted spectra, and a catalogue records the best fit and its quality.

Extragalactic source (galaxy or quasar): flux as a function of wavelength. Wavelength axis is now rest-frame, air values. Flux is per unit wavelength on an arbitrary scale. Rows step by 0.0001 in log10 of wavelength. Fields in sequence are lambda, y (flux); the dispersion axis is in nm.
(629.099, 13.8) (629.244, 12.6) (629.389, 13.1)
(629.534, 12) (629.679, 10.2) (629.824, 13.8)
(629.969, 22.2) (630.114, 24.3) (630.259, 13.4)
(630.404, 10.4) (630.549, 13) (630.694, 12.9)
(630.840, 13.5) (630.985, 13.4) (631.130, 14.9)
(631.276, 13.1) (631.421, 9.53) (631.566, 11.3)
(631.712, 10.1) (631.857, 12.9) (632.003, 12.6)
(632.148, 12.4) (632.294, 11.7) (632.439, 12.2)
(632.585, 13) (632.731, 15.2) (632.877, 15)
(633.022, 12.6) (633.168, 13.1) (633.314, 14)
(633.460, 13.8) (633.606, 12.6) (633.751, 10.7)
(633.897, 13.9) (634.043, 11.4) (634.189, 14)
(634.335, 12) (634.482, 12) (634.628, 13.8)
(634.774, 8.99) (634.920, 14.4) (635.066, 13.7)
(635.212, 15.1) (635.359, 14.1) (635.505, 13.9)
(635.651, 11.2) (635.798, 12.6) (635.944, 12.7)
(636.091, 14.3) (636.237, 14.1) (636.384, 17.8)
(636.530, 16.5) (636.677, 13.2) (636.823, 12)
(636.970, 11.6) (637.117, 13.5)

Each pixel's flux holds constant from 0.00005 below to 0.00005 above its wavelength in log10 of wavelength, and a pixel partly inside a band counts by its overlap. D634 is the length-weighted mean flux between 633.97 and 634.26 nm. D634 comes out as 12.7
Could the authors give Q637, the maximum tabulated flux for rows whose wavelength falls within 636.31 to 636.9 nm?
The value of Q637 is 17.8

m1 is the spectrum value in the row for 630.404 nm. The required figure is 10.4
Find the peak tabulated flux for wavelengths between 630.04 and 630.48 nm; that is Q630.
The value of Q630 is 24.3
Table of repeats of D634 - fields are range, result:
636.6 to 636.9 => 12.6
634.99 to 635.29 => 14.4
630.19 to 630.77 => 12.4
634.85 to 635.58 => 14.2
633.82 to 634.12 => 12.6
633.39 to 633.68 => 13.2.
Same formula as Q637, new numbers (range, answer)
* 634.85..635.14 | 14.4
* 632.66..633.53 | 15.2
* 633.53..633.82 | 12.6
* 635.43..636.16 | 14.3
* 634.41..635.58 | 15.1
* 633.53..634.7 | 14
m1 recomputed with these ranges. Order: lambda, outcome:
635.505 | 13.9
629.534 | 12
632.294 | 11.7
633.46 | 13.8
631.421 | 9.53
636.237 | 14.1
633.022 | 12.6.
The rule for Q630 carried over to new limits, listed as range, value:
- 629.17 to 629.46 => 13.1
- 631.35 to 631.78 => 11.3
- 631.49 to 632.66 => 13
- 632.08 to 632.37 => 12.4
